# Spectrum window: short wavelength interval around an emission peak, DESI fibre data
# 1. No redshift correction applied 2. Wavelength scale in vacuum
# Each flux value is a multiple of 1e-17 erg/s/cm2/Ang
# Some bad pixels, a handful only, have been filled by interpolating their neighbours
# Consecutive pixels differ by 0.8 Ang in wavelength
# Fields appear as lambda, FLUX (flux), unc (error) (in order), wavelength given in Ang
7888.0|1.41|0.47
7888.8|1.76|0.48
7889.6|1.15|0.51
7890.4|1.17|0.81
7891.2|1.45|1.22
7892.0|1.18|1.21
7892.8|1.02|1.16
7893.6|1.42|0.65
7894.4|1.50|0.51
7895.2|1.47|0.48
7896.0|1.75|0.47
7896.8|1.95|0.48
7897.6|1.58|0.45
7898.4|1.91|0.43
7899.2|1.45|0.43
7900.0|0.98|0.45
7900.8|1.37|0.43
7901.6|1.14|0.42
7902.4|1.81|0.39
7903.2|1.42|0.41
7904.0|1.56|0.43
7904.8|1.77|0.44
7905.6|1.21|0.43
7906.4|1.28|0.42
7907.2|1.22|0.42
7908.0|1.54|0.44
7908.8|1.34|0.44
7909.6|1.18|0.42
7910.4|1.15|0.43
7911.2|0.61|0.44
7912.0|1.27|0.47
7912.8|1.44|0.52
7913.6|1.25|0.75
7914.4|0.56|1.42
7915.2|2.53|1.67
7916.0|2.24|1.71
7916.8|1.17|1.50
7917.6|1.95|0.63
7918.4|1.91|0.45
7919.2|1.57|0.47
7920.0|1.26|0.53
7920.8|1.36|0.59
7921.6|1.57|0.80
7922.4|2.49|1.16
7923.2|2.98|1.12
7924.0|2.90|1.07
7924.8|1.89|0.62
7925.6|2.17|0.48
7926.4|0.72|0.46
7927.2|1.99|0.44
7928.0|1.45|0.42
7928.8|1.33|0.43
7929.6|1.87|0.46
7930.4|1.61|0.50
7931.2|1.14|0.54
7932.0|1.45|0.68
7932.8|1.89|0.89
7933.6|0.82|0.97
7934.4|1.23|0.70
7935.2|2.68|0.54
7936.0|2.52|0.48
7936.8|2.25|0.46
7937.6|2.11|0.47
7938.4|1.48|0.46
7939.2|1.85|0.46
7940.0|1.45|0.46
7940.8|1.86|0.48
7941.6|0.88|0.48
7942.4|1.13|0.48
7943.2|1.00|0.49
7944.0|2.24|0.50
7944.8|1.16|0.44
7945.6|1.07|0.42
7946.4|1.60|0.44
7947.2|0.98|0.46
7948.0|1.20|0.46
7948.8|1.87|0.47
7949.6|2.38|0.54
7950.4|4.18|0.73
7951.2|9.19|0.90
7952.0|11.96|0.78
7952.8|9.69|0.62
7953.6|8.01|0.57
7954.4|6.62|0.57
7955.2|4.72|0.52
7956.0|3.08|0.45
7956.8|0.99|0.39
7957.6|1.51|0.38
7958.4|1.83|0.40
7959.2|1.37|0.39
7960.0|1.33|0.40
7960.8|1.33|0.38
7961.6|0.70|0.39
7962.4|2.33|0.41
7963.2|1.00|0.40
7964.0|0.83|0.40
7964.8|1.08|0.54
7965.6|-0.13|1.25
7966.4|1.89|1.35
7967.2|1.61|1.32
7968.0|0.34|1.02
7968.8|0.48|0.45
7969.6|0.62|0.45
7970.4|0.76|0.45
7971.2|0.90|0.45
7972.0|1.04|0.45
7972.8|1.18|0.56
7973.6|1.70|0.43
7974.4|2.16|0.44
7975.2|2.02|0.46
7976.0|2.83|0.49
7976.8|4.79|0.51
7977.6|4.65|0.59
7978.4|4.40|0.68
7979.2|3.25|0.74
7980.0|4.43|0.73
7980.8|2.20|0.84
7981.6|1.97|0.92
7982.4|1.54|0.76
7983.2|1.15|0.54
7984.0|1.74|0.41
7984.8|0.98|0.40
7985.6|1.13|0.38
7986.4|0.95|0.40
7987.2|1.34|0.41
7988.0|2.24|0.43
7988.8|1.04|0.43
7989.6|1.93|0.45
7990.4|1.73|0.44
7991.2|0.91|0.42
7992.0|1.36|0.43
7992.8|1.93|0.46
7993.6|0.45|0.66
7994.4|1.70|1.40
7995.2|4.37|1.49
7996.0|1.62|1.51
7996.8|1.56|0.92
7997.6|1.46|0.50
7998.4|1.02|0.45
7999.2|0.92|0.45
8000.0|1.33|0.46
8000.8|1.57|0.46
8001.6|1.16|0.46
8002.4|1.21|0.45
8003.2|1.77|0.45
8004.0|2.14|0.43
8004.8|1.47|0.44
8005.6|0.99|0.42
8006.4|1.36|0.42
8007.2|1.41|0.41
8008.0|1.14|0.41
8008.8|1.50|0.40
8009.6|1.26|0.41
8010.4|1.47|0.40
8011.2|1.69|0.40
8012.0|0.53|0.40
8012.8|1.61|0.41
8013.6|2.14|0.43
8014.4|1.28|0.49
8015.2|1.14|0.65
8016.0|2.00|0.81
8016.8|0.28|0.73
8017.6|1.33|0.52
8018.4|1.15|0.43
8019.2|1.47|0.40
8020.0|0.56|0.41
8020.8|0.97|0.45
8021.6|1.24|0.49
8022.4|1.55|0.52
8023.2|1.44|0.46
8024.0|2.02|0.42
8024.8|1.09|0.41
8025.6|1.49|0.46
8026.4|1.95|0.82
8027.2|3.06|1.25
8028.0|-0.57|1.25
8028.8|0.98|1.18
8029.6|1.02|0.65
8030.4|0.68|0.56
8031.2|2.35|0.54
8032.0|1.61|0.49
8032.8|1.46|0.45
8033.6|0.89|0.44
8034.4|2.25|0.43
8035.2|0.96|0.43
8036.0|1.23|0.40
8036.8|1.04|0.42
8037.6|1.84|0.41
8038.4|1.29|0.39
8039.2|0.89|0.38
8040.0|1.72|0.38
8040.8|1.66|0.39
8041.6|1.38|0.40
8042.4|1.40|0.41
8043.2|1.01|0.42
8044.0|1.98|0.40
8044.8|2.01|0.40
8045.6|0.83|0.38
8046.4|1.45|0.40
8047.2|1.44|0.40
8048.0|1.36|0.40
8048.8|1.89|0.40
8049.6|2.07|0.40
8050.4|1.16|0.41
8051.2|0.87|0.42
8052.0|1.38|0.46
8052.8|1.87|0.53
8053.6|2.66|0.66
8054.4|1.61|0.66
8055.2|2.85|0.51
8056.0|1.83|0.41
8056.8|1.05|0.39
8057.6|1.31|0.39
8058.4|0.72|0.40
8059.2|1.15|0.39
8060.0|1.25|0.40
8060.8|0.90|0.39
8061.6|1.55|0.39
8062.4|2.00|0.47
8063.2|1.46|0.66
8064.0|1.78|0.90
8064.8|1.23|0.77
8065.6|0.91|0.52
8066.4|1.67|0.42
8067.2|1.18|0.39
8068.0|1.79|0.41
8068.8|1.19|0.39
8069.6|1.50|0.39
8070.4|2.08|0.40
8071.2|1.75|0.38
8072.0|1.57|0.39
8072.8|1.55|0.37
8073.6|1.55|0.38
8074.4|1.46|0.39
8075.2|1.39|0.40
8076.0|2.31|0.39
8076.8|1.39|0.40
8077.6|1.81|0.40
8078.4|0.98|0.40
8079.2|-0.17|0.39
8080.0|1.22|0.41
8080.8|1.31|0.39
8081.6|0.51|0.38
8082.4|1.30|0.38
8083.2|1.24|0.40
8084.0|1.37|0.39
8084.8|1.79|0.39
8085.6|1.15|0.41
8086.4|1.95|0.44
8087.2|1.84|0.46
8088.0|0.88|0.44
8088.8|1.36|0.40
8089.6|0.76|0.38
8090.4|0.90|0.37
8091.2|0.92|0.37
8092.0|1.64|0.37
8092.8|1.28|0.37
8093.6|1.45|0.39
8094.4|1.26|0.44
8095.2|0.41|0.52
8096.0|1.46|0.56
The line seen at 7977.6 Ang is [N II]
